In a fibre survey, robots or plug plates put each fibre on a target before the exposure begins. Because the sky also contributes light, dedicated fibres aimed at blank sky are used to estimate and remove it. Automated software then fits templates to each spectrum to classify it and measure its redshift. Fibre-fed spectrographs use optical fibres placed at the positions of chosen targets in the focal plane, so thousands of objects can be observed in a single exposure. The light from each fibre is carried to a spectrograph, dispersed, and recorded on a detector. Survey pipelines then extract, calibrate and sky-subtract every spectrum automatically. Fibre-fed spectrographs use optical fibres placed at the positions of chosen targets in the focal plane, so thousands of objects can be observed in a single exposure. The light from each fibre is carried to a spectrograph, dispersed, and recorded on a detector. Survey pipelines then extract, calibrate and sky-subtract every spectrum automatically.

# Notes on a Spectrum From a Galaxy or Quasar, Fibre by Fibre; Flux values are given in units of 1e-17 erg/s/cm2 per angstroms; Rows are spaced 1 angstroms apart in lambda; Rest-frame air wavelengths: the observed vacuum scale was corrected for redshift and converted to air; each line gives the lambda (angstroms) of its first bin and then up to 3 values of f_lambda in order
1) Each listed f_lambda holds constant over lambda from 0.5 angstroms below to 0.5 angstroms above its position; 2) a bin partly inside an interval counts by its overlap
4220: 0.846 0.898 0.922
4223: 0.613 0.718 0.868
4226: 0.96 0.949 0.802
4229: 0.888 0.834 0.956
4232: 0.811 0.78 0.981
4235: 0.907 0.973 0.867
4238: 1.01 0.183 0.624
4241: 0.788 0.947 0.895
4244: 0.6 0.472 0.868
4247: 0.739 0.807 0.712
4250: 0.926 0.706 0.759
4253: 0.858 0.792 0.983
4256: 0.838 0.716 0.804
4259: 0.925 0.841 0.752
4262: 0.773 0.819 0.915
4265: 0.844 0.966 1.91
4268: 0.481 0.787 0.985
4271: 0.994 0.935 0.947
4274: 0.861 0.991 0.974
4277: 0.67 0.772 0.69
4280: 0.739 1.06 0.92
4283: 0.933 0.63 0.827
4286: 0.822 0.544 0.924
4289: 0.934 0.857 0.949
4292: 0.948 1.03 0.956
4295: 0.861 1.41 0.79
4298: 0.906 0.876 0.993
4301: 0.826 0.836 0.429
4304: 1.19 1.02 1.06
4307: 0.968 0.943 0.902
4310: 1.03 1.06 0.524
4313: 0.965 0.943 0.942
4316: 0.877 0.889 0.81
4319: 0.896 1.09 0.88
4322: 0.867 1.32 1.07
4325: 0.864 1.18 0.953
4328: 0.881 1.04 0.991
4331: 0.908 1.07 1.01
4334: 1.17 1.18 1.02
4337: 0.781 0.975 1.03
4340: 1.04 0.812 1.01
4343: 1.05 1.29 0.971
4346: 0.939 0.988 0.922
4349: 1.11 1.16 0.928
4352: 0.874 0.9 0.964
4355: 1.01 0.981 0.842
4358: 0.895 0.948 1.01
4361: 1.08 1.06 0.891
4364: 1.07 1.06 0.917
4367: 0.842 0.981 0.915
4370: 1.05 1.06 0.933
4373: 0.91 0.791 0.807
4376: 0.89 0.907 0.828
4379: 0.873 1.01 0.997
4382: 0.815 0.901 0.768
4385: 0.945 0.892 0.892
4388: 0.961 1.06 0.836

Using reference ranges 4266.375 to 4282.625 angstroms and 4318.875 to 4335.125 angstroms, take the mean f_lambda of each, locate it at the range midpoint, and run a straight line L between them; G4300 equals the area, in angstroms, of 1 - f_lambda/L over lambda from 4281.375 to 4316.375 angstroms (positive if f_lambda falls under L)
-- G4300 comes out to 2.3 angstroms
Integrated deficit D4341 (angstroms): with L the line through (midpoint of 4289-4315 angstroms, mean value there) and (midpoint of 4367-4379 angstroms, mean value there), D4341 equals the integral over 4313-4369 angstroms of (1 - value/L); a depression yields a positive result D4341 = -3.9 angstroms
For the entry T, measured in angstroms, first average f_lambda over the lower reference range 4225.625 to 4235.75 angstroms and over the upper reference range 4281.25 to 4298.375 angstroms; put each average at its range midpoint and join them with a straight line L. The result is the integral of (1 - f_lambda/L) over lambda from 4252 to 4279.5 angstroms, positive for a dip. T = 0.44 angstroms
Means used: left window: 0.888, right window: 0.899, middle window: 0.88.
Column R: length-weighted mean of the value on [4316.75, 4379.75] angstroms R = 0.975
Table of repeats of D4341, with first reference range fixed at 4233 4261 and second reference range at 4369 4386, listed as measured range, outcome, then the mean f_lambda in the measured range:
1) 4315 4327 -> -1.62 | 0.974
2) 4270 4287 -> -0.68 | 0.855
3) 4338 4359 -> -2.48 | 0.985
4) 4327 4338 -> -1.70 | 1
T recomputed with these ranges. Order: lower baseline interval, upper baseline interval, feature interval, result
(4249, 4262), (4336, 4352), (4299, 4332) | -0.1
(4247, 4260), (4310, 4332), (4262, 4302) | -1.3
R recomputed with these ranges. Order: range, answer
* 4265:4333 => 0.927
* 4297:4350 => 0.967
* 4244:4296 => 0.861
